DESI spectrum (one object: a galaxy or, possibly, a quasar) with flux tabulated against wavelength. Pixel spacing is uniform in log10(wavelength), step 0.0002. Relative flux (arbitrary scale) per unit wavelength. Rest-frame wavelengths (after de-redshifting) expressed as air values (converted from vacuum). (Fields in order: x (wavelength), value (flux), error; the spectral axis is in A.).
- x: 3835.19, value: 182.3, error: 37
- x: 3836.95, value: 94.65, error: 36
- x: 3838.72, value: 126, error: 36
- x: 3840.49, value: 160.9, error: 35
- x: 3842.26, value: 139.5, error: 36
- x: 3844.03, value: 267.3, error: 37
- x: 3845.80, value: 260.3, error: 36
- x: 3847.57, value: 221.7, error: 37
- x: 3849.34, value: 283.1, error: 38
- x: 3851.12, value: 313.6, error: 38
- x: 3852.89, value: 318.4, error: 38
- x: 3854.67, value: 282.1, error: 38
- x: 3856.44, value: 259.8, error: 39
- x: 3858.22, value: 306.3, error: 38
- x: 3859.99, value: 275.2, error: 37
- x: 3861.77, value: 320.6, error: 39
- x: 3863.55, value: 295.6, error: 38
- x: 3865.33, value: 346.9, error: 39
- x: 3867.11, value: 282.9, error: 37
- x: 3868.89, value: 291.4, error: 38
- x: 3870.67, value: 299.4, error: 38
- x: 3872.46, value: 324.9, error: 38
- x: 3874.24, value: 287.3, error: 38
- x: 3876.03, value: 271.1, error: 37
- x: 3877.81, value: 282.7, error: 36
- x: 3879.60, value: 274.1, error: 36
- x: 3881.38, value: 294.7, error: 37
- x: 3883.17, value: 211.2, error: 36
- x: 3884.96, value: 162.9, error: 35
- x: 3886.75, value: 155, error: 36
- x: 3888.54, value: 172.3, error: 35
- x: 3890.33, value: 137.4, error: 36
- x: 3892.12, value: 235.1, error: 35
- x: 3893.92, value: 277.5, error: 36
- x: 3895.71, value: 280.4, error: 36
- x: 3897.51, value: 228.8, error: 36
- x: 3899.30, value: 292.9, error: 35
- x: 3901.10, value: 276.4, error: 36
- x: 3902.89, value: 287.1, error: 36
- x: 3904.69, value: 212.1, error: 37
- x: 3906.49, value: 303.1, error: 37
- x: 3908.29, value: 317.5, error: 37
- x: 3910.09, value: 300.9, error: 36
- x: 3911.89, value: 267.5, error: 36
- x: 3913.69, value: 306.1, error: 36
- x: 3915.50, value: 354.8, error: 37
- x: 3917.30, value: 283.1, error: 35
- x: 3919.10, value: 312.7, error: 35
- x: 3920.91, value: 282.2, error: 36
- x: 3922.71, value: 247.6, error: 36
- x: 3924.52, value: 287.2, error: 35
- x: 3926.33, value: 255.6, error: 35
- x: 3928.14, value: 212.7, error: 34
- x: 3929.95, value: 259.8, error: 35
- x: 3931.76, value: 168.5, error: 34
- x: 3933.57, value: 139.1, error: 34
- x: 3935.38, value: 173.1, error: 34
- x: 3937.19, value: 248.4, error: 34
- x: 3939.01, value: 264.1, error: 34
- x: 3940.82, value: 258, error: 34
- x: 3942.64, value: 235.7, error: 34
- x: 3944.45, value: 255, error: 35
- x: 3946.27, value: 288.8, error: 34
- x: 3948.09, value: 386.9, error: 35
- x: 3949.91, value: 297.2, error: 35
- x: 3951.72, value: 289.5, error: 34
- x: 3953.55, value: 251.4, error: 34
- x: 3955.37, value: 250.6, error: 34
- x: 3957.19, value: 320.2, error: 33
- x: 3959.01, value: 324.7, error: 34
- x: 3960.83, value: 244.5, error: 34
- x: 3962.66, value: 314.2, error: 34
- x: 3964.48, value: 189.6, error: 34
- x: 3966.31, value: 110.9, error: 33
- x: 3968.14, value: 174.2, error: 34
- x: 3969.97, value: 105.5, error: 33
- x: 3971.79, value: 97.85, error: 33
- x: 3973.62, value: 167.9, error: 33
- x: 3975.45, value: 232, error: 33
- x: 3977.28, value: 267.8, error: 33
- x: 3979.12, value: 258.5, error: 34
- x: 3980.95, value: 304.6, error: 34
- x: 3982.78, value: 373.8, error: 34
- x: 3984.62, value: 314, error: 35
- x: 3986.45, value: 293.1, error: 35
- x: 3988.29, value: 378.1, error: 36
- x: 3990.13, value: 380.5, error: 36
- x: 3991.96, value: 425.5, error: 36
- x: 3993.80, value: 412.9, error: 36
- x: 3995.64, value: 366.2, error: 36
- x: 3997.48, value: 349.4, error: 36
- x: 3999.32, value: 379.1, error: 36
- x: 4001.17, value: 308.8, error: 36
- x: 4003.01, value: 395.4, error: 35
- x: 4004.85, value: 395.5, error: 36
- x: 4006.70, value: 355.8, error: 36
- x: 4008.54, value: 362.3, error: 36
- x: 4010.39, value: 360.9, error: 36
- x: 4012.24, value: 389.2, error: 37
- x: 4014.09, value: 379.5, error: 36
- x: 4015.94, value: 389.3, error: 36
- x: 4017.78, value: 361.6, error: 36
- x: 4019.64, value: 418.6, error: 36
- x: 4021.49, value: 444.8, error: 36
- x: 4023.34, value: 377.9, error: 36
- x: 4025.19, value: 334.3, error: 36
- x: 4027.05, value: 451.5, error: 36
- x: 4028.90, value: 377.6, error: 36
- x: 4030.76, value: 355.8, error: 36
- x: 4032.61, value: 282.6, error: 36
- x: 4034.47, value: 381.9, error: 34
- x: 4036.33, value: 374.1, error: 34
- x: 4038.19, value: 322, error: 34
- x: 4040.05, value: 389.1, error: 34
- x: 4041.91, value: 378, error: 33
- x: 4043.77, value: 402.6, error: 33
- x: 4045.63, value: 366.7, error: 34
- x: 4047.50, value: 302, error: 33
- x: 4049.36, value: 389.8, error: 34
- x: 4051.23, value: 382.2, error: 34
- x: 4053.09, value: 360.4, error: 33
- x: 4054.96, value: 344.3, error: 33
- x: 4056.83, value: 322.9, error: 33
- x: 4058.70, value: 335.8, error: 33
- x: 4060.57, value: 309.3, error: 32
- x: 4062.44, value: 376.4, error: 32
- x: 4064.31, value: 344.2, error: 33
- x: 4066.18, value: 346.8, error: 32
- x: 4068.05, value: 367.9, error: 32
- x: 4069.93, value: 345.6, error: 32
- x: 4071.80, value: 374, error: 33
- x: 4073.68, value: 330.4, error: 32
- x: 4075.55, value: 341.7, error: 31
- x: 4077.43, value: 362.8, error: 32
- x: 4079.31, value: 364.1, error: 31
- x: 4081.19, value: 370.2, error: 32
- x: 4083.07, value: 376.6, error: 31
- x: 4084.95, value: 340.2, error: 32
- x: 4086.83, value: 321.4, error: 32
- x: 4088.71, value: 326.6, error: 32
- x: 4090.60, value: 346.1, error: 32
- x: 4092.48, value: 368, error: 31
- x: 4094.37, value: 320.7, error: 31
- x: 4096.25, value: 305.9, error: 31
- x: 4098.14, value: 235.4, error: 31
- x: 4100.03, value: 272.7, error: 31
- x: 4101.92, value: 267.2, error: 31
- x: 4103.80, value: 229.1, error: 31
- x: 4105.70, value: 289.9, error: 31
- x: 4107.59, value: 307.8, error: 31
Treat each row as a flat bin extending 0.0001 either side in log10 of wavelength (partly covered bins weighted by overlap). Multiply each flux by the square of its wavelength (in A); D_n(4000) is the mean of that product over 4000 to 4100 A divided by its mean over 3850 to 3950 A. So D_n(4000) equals 1.44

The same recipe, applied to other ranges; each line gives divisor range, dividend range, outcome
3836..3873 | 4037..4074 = 1.51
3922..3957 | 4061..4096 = 1.48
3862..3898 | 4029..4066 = 1.50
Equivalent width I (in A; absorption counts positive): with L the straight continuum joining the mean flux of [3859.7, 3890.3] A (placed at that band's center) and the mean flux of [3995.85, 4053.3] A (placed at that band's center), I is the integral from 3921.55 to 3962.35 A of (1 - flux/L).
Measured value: 7.1 A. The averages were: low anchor 264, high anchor 372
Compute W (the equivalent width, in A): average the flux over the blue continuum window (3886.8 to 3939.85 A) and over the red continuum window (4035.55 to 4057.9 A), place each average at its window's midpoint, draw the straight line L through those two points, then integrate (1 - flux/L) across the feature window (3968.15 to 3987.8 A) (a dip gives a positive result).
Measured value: 4.2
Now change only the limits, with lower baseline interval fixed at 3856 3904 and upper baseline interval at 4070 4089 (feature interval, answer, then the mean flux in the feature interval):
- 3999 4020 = -3.4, 373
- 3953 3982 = 7.3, 226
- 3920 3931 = 1.1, 256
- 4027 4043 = -1.5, 364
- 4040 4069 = -1.4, 356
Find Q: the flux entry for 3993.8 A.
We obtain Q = 412.9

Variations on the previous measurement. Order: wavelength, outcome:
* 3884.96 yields 162.9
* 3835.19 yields 182.3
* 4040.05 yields 389.1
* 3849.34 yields 283.1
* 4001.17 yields 308.8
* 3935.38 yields 173.1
